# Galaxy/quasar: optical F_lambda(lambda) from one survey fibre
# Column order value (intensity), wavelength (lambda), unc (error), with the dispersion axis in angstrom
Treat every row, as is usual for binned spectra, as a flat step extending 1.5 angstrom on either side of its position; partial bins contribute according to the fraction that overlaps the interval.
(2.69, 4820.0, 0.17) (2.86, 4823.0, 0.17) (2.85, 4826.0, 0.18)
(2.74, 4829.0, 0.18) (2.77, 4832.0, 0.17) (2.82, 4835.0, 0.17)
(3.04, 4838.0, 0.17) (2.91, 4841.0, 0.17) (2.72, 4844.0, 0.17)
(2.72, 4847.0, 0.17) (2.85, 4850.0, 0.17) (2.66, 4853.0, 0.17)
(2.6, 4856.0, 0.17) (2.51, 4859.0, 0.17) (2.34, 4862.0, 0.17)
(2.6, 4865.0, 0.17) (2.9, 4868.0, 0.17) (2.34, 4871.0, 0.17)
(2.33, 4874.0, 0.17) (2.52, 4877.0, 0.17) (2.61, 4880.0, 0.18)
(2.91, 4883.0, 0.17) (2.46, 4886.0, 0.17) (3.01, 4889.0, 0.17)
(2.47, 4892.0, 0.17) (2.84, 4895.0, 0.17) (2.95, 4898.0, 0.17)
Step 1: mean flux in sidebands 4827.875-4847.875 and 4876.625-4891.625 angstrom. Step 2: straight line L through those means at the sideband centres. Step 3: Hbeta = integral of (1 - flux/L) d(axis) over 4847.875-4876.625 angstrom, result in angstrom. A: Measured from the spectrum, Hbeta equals 1.9 angstrom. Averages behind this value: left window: 2.82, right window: 2.7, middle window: 2.57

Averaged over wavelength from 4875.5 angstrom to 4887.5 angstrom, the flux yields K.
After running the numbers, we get 2.62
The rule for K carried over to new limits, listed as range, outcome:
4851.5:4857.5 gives 2.63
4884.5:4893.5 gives 2.65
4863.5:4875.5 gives 2.54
